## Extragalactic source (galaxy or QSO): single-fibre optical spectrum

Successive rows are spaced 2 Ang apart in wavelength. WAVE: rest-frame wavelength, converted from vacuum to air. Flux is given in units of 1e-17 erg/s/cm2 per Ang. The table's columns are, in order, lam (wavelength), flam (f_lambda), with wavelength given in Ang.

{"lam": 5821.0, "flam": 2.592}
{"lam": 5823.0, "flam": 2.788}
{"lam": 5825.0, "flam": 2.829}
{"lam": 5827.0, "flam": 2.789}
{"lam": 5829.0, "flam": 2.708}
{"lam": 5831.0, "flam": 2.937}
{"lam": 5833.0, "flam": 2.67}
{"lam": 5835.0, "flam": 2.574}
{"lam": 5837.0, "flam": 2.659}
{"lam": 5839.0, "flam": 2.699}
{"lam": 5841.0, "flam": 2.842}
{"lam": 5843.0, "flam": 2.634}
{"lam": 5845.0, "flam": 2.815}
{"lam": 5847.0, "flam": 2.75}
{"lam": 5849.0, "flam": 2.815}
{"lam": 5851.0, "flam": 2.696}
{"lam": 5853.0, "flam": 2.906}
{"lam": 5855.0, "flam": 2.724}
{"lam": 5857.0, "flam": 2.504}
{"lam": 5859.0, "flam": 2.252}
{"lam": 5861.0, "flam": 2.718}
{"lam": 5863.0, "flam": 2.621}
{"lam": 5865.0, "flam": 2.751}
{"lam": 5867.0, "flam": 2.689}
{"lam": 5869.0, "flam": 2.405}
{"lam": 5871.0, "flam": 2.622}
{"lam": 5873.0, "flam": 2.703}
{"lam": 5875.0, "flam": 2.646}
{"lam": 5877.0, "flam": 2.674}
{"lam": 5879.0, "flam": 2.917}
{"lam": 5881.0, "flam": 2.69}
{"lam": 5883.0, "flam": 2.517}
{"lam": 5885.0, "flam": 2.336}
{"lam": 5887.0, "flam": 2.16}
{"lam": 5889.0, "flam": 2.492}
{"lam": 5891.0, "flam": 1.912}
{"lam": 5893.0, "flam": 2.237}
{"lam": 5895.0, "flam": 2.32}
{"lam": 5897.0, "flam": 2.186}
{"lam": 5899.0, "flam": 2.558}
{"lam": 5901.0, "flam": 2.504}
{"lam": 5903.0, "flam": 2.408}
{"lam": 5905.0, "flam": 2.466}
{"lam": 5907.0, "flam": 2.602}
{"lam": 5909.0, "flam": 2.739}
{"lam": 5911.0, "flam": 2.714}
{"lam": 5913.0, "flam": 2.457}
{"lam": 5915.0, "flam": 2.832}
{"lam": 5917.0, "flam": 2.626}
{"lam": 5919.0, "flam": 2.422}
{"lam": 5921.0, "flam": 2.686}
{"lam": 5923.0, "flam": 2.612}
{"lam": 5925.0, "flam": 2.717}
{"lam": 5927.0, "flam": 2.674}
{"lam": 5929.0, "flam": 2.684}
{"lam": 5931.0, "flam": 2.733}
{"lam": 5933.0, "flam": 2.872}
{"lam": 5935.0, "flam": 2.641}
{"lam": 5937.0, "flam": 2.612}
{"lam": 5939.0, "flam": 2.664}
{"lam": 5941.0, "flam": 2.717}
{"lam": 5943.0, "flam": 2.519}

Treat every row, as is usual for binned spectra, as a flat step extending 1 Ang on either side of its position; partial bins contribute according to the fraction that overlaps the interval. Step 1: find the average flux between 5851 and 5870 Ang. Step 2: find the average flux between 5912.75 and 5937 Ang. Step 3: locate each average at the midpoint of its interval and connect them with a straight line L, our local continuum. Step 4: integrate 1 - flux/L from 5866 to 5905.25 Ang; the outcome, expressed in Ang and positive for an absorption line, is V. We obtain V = 2.49 Ang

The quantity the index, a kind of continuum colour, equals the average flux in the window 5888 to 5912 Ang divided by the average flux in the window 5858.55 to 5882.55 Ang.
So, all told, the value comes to 0.9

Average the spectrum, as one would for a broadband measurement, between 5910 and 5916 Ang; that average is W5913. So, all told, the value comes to 2.67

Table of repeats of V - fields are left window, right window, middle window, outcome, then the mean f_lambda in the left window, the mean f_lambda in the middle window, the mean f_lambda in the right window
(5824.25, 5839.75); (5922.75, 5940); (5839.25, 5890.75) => 1.8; 2.73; 2.63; 2.69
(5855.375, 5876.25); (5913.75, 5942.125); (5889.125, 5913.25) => 2.0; 2.6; 2.43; 2.68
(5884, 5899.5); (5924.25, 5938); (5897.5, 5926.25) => -1.2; 2.27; 2.59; 2.7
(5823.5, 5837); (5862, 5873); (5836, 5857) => -0.4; 2.75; 2.74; 2.63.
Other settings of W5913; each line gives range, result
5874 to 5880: 2.75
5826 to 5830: 2.75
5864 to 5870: 2.61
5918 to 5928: 2.62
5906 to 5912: 2.69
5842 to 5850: 2.75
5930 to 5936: 2.75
